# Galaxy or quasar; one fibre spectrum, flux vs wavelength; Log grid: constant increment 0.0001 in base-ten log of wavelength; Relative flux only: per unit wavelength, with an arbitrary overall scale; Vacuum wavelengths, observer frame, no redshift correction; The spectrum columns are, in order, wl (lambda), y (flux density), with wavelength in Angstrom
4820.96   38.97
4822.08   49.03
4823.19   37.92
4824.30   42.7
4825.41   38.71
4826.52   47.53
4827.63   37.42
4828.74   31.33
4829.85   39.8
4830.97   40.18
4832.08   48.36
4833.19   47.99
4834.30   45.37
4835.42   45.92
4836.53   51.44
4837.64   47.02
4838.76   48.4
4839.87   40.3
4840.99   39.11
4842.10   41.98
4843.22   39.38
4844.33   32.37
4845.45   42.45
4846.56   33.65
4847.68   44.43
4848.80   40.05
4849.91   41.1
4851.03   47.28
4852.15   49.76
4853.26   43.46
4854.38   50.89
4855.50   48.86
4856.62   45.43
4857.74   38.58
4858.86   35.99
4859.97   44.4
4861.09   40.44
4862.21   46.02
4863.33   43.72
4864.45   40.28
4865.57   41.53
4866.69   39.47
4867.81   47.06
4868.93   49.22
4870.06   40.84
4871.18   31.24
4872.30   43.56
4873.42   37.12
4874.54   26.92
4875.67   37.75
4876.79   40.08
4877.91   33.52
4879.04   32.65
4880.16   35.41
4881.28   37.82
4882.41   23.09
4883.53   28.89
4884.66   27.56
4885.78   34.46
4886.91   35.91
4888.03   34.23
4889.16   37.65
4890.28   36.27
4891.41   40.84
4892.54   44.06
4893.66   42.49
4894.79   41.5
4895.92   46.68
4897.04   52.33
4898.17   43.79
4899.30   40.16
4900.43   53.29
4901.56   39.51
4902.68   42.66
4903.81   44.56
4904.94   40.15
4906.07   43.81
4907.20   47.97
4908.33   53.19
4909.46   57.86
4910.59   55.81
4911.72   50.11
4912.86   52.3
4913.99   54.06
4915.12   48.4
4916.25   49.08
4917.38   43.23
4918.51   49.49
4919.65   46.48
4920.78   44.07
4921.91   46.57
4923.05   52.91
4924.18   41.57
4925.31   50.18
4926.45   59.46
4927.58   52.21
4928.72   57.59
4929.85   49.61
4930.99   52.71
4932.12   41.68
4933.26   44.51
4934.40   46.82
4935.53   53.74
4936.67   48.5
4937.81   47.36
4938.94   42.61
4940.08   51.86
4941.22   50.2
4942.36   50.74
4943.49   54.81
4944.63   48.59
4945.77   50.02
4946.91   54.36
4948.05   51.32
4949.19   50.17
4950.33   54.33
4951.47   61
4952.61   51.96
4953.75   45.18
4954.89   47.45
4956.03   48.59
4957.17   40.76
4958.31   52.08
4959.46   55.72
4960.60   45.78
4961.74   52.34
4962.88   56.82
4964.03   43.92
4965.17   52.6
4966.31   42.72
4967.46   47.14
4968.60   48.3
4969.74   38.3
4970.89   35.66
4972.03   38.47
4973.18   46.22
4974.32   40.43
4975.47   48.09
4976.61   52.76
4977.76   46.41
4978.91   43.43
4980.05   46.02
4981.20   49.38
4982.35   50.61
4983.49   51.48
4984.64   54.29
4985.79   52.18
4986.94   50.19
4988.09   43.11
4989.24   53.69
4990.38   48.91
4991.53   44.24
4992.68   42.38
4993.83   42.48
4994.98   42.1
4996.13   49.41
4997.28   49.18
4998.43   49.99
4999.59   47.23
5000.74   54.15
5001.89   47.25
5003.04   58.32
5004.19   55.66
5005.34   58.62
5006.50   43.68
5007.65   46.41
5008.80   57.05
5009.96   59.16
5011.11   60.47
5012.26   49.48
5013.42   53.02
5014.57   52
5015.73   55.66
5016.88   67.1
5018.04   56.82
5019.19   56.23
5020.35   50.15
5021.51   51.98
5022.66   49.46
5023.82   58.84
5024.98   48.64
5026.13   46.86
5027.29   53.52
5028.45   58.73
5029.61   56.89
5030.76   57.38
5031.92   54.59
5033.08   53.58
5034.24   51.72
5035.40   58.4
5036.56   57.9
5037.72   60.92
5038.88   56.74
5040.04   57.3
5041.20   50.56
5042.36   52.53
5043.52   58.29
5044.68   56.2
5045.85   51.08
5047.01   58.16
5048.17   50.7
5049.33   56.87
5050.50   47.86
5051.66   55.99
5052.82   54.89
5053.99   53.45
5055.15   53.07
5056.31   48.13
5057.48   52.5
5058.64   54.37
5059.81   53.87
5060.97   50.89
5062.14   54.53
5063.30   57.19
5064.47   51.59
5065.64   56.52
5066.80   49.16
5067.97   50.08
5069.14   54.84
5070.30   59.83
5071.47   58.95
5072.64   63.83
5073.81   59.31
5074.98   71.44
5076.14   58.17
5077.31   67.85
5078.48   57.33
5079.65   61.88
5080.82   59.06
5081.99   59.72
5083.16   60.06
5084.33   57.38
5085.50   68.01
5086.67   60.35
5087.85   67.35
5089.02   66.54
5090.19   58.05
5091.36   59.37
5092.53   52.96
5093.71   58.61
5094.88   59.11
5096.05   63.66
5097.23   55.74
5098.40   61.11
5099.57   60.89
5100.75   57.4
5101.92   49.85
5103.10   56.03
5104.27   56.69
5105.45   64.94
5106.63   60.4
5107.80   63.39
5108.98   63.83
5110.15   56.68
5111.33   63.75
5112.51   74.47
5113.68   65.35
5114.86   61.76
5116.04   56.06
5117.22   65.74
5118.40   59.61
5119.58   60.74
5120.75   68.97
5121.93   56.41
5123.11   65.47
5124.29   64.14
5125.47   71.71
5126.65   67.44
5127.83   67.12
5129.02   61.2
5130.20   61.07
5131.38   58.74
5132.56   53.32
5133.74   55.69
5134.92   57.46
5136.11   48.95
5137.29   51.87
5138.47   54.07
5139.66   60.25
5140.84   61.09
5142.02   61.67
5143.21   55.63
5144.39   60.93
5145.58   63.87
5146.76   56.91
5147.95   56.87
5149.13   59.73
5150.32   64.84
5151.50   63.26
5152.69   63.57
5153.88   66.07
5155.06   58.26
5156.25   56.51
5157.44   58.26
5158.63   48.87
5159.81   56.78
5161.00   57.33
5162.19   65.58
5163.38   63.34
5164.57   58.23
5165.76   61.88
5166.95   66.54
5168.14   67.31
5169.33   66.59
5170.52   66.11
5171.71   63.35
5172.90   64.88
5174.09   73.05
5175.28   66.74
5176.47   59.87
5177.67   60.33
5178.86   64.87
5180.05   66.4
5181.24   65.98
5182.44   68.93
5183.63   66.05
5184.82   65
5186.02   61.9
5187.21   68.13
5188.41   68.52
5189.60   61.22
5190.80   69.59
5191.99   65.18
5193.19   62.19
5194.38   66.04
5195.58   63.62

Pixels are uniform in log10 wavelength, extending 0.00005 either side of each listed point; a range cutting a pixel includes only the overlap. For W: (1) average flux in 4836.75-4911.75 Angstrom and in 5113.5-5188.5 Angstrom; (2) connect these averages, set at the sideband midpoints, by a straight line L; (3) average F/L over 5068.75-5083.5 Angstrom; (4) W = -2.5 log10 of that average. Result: -0.09 mag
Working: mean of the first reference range 41.5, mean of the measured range 61.1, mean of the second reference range 61.9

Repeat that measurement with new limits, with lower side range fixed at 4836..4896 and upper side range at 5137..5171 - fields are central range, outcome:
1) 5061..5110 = -0.07 mag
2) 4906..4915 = -0.20 mag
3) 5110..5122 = -0.10 mag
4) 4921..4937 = -0.12 mag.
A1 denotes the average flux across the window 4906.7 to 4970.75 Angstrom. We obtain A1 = 49.7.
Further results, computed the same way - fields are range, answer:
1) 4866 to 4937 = 43.8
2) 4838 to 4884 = 40.2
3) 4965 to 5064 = 51.6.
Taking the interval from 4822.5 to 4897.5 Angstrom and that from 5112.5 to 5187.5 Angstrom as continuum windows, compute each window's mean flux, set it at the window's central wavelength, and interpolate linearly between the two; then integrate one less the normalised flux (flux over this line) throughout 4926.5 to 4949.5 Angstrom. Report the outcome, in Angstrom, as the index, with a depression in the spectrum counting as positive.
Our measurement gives -1.9 Angstrom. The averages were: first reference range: 40.6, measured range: 50.2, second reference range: 61.9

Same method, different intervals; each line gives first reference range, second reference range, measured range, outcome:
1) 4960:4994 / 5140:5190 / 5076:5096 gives -1.7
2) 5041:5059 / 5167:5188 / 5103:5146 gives -0.3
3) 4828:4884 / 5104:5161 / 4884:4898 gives 1.2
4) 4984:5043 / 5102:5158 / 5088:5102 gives -0.2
